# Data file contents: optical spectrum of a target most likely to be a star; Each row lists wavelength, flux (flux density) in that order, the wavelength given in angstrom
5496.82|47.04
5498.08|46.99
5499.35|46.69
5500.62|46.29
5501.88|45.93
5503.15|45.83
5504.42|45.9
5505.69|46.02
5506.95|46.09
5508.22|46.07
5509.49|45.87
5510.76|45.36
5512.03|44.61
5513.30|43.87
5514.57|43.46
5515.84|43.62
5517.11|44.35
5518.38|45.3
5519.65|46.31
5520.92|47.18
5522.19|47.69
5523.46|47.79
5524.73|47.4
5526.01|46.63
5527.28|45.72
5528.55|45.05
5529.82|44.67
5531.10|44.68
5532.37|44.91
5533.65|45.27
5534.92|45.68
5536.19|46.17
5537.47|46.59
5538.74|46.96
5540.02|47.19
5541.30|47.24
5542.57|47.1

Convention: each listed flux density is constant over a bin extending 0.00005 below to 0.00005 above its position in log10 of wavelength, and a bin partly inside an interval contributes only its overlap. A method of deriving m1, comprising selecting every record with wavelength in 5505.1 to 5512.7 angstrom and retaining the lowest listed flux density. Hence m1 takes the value 44.61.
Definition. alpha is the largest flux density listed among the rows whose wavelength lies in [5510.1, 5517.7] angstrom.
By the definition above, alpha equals 45.36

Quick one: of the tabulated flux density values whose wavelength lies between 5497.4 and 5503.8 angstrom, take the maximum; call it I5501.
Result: 46.99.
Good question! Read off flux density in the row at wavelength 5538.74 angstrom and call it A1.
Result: 46.96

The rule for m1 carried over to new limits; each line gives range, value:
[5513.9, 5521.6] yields 43.46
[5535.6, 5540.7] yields 46.17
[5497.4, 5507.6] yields 45.83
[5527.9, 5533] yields 44.67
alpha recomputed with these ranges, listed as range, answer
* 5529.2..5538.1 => 46.59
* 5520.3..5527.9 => 47.79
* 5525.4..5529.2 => 46.63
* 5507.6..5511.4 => 46.07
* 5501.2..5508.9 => 46.09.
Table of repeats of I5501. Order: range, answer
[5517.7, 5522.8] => 47.69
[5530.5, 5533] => 44.91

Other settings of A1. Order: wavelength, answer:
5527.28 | 45.72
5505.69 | 46.02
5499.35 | 46.69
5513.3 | 43.87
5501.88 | 45.93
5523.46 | 47.79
